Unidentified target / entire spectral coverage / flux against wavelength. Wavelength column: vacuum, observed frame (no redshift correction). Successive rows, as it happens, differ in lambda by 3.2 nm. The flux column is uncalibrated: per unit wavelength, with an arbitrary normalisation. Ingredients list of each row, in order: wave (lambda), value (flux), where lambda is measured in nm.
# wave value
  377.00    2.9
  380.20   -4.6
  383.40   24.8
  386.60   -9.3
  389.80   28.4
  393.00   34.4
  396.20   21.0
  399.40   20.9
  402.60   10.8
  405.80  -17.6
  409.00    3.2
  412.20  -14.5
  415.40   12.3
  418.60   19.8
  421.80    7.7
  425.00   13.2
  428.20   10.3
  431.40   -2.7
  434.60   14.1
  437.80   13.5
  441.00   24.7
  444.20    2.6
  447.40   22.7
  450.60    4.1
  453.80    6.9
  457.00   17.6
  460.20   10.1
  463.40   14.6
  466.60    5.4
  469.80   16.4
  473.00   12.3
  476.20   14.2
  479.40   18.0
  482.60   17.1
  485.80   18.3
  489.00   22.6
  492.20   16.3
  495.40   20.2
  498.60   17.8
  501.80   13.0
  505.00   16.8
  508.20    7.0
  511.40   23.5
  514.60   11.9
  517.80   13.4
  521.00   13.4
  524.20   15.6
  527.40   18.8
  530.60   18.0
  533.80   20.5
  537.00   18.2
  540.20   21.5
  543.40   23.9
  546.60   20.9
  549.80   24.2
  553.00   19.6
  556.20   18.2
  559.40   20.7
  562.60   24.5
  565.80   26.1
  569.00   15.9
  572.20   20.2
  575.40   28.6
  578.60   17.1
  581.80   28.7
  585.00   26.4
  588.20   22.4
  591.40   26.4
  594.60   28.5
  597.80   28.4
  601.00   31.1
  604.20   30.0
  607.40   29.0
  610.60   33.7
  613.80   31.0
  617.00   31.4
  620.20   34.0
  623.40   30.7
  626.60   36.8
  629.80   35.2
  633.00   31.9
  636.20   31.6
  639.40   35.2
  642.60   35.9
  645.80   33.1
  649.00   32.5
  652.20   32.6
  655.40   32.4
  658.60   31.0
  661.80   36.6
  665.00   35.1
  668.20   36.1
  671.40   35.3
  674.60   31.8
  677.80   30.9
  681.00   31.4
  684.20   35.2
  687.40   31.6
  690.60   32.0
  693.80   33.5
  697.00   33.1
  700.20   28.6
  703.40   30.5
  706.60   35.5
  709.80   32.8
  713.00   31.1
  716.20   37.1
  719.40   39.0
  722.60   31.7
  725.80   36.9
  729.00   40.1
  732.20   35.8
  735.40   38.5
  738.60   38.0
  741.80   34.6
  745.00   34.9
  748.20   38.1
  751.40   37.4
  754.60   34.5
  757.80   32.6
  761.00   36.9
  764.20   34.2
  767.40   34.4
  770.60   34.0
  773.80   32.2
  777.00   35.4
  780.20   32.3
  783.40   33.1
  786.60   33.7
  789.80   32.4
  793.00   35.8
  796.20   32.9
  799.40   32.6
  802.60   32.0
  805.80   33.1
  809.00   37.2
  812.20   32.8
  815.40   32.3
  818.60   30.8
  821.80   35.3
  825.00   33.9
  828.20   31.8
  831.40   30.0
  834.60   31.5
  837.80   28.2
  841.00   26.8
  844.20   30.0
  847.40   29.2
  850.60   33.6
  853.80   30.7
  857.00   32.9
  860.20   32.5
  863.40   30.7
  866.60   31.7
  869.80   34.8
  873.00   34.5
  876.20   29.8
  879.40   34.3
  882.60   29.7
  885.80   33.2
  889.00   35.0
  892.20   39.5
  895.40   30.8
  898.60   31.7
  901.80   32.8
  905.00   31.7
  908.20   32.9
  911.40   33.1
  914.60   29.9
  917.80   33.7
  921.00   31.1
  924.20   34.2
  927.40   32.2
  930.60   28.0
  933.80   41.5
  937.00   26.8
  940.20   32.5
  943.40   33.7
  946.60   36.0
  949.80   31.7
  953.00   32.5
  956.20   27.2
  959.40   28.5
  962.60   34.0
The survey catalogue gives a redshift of 0.354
